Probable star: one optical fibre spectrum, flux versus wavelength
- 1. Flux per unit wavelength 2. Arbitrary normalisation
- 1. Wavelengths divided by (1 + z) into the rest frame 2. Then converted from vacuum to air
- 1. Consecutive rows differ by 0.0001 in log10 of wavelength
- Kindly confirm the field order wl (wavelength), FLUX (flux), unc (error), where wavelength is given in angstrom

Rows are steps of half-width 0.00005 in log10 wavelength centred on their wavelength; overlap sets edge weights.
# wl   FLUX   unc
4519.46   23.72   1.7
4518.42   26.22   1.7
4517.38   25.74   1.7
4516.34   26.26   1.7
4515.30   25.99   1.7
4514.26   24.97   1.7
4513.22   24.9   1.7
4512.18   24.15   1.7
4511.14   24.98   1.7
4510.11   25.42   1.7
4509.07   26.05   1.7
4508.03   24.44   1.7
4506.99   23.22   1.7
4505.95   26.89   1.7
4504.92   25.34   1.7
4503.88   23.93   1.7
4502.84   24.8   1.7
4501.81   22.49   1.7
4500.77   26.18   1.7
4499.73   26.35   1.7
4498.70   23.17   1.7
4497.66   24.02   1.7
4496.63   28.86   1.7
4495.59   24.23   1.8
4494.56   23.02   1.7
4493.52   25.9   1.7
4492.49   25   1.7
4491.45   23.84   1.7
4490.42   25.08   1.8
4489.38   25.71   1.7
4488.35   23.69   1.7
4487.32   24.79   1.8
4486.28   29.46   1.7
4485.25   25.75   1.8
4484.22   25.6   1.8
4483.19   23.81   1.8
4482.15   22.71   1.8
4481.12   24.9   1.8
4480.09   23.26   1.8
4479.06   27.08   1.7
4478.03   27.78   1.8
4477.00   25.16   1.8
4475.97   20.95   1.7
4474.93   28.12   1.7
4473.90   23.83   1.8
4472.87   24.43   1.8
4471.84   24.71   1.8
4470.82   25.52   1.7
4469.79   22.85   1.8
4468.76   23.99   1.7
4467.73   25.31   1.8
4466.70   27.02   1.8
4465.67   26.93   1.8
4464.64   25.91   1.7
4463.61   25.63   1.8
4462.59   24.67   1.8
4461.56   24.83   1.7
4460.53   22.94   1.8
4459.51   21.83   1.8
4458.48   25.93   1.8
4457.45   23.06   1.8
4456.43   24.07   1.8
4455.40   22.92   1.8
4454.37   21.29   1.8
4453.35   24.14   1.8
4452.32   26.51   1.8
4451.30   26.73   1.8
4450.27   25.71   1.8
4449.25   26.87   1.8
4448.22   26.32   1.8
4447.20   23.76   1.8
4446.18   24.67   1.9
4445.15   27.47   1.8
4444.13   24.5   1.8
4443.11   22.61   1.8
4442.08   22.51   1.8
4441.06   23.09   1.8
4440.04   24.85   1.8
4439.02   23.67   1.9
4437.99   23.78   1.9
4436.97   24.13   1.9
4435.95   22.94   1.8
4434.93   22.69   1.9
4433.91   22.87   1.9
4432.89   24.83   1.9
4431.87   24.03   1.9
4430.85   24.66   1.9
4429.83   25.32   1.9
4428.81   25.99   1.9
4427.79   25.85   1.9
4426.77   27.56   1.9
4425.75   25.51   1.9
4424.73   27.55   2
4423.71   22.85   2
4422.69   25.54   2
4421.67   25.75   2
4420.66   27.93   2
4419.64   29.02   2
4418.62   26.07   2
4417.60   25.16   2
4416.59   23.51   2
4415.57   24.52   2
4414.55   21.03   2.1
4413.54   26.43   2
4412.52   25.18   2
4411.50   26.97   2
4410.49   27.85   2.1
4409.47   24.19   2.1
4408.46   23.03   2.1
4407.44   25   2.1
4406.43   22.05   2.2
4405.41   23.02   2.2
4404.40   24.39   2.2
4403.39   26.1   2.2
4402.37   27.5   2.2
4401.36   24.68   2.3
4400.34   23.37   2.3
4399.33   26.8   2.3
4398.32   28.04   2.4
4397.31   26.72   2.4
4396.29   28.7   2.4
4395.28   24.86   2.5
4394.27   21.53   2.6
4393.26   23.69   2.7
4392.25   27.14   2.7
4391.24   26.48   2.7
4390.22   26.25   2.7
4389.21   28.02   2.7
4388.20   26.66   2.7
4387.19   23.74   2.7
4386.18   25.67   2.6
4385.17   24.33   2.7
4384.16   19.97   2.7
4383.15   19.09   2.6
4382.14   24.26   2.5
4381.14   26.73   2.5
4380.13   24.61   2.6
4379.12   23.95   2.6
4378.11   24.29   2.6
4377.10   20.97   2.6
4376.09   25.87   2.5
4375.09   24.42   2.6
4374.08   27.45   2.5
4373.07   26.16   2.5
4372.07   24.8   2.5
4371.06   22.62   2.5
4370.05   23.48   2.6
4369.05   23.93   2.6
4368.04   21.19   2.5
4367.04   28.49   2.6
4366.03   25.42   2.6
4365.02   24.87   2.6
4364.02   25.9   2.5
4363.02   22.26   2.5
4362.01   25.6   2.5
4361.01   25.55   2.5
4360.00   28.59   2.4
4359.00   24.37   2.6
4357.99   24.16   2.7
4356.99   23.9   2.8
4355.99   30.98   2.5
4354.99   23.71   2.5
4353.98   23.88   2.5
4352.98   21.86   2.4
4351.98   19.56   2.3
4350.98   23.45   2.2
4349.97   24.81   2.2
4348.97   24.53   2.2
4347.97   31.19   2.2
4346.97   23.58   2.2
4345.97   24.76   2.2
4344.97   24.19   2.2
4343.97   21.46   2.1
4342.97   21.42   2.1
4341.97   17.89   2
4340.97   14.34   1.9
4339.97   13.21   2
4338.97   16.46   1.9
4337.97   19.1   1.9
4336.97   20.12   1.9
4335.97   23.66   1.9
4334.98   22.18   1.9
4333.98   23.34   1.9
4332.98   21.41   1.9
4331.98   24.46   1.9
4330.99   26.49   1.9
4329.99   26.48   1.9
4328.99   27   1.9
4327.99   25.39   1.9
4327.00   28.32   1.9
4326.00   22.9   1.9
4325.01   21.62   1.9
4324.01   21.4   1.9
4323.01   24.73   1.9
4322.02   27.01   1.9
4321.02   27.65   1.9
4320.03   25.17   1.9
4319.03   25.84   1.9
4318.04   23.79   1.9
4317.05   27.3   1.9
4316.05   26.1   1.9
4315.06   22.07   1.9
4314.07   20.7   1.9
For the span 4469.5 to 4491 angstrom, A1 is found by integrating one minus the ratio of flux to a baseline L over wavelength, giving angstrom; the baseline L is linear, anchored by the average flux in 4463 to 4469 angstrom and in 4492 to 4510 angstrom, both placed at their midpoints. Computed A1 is 0.4 angstrom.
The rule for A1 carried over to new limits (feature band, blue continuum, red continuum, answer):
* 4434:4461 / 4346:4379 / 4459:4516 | 0.8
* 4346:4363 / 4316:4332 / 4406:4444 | 0.2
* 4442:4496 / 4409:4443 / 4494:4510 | 0.1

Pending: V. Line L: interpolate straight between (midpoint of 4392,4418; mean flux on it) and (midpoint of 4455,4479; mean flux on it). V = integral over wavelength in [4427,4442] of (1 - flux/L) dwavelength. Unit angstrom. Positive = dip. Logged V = 0.4 angstrom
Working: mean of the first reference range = 25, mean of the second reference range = 24.8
